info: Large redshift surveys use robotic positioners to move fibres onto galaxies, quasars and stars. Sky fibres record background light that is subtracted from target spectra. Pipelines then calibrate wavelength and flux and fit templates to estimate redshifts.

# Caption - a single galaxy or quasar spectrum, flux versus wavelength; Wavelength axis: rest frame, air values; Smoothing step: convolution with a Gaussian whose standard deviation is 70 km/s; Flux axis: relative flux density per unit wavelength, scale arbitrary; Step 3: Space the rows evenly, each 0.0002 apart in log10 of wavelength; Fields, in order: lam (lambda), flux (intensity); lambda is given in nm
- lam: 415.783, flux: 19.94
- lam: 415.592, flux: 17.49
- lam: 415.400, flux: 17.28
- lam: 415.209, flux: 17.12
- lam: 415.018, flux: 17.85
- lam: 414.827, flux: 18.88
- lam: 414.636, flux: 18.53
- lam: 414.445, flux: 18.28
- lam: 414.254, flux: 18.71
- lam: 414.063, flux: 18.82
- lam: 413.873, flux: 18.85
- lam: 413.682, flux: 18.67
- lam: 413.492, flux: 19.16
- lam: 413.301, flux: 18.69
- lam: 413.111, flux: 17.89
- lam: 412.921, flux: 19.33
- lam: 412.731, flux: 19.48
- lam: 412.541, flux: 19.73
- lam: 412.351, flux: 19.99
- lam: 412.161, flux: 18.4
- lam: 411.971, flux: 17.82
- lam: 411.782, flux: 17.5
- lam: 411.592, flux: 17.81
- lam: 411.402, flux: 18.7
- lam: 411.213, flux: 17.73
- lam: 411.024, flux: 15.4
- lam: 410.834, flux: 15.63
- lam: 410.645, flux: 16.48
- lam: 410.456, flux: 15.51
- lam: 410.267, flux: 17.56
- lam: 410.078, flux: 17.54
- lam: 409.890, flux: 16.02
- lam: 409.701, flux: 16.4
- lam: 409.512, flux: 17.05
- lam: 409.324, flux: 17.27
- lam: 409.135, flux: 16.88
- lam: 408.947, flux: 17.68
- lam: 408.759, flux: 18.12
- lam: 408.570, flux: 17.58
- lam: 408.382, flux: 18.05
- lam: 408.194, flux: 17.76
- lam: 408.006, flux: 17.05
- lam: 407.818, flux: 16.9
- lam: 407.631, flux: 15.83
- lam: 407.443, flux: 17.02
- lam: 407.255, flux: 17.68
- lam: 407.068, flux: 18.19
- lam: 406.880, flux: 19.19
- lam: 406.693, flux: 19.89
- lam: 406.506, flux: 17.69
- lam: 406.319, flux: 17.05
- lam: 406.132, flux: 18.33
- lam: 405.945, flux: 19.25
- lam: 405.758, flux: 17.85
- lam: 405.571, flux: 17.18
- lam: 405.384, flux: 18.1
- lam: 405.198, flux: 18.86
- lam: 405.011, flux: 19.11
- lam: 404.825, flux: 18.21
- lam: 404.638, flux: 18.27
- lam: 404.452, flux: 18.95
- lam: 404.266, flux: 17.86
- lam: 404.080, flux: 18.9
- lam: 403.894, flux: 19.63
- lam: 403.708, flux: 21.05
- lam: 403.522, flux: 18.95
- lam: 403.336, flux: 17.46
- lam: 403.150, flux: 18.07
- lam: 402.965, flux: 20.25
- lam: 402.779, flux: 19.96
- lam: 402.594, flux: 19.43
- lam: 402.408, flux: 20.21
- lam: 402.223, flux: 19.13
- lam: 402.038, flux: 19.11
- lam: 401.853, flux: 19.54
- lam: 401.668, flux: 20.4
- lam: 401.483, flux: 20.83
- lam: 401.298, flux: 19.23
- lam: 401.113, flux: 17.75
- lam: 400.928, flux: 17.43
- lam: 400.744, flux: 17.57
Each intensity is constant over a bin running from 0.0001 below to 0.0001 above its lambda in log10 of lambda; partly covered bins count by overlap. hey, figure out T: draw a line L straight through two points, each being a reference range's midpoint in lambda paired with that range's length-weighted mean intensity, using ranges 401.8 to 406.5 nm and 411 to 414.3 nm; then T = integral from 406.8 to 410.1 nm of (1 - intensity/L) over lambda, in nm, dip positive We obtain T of 0.24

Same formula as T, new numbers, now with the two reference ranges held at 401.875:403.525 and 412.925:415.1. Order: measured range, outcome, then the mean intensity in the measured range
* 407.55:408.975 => 0.12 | 17.4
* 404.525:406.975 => 0.08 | 18.4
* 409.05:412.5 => 0.28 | 17.2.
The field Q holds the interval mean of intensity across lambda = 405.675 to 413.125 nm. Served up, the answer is 17.7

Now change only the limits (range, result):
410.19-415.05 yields 18.1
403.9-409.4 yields 18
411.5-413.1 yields 18.7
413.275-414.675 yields 18.7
